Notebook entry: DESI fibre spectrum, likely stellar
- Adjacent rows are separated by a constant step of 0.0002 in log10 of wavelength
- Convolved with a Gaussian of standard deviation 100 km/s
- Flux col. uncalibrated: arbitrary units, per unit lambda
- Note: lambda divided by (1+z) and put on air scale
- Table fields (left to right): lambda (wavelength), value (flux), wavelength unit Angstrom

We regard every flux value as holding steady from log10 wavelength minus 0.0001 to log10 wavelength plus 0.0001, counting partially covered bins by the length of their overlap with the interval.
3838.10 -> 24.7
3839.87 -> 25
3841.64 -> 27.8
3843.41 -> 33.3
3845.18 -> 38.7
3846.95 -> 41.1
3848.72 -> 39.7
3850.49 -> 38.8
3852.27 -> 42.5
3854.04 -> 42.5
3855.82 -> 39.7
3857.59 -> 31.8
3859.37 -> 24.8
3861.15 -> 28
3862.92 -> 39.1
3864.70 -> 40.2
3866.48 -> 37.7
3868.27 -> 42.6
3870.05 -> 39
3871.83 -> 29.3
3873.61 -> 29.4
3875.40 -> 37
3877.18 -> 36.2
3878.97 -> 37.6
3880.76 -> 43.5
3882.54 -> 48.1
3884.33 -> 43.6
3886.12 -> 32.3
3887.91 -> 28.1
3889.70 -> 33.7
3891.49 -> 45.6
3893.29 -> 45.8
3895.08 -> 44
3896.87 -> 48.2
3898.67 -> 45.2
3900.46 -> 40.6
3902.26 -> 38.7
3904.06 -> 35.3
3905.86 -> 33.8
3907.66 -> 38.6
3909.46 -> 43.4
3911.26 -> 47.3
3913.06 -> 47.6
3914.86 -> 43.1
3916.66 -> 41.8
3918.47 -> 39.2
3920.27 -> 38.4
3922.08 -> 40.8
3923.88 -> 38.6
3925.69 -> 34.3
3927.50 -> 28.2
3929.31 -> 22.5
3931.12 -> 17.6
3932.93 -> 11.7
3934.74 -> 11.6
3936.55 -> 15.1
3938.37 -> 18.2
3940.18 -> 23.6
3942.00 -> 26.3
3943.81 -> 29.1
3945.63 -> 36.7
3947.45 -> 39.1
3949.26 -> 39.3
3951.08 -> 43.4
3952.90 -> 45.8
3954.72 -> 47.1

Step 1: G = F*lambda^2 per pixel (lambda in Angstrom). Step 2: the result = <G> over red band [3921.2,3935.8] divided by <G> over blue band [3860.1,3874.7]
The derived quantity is 0.74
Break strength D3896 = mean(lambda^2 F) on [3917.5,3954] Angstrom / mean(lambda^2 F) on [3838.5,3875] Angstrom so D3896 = 0.88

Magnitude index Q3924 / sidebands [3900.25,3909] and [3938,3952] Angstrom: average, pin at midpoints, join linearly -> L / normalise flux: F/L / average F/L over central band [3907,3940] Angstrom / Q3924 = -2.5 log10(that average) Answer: 0.12 mag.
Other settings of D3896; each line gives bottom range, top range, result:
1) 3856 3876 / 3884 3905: 1.17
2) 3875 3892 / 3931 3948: 0.61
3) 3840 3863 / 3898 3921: 1.19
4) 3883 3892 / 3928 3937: 0.45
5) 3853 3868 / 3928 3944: 0.56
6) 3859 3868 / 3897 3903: 1.23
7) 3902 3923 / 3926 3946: 0.54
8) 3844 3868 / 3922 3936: 0.68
